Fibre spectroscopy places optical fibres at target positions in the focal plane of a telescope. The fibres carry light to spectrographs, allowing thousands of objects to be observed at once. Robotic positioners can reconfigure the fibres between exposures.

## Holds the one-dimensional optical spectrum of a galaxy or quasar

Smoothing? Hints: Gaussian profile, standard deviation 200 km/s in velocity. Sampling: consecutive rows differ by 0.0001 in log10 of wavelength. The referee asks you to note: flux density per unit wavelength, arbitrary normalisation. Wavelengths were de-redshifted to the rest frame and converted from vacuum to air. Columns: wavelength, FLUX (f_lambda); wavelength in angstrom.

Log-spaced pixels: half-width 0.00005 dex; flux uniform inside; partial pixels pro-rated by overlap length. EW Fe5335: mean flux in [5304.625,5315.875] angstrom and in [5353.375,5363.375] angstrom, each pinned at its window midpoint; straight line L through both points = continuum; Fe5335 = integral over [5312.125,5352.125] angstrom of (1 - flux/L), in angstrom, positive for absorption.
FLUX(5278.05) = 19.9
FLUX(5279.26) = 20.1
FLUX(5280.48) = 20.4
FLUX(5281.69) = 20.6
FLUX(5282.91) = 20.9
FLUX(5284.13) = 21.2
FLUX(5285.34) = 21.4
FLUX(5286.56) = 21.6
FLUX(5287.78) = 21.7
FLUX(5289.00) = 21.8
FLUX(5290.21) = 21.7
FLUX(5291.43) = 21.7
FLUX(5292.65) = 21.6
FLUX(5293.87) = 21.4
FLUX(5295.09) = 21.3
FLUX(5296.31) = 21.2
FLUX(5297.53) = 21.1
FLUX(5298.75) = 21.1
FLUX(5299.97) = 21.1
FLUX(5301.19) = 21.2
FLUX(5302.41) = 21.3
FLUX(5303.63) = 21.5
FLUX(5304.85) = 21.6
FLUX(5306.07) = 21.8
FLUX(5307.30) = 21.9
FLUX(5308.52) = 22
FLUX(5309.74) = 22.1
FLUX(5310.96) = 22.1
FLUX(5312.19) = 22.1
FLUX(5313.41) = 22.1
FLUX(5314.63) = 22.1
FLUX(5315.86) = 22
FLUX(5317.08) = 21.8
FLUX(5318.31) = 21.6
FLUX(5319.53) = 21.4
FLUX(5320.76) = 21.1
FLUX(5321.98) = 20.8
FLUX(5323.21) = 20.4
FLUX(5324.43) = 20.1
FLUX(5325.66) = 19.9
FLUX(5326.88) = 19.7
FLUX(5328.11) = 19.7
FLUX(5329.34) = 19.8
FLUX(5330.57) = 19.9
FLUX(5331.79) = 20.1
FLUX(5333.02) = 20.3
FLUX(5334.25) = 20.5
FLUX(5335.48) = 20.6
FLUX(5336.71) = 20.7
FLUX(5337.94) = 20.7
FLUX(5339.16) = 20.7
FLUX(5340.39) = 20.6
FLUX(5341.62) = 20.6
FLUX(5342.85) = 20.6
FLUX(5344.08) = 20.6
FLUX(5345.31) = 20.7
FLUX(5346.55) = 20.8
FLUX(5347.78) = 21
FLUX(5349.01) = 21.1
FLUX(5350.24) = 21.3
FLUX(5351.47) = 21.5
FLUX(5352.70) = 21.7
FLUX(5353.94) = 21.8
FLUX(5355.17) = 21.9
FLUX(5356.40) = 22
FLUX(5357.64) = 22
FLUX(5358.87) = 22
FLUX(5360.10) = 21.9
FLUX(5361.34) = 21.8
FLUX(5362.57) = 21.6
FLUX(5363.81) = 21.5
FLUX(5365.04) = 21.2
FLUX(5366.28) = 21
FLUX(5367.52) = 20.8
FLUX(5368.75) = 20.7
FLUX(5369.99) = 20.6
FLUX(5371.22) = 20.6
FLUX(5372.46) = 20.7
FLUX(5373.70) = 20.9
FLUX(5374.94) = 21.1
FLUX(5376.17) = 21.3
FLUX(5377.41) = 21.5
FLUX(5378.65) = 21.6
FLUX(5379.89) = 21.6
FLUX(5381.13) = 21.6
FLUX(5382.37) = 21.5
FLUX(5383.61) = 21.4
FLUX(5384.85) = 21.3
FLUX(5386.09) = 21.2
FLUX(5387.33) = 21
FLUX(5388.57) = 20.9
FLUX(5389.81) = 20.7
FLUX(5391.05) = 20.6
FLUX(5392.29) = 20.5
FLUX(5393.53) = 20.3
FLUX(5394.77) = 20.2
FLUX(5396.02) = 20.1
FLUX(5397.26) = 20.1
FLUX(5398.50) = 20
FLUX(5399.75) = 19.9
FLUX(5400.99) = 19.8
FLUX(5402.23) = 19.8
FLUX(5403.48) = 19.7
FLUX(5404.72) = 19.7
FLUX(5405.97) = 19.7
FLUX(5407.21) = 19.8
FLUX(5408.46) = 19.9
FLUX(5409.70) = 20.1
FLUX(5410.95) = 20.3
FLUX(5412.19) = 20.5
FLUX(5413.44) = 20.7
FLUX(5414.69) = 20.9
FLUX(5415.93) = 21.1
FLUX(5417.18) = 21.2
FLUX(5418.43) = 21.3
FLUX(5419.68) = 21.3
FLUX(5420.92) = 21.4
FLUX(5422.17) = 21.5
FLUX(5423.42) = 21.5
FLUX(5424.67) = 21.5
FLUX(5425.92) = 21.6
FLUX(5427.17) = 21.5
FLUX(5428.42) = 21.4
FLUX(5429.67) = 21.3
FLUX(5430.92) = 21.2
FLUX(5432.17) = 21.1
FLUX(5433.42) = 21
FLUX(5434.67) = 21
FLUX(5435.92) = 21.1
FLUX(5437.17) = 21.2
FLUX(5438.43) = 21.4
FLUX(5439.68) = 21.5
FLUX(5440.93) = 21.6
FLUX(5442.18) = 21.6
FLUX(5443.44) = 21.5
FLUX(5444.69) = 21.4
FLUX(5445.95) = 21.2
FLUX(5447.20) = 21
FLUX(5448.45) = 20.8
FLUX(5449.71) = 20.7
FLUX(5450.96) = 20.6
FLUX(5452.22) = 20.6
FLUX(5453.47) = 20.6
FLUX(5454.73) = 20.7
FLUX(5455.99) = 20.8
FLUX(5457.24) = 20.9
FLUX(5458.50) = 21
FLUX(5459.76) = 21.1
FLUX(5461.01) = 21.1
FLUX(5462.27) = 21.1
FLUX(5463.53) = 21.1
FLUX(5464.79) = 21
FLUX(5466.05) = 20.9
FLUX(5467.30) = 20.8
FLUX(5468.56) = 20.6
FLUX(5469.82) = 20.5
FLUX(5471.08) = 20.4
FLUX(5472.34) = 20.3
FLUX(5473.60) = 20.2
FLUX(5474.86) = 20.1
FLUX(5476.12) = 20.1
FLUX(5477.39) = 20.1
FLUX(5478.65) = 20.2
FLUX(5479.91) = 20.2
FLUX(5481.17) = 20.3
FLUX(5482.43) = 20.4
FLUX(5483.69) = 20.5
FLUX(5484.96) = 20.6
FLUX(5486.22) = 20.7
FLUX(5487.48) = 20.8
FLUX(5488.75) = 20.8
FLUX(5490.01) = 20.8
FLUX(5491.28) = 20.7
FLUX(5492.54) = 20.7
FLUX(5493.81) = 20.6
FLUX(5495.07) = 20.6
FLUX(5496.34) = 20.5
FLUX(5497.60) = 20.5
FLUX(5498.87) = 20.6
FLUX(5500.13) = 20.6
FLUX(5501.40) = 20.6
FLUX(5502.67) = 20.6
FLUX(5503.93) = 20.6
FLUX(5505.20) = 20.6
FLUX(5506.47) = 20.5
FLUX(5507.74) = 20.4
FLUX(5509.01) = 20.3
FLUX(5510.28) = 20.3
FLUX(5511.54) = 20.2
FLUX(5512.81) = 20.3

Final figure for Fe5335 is 2.1 angstrom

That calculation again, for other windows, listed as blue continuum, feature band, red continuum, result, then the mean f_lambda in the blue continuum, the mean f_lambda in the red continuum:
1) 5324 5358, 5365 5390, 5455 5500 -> -0.5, 20.7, 20.6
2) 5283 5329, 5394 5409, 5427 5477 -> 0.8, 21.3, 20.9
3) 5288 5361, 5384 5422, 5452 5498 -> 0.7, 21.2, 20.6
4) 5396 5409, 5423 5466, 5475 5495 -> -2.0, 19.9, 20.5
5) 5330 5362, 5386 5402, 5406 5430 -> 0.5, 21.1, 21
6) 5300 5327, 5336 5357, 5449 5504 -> 0.2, 21.4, 20.6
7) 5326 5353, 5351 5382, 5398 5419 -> -1.4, 20.6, 20.3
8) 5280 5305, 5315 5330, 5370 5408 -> 0.3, 21.3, 20.6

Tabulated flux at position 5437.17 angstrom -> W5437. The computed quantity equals 21.2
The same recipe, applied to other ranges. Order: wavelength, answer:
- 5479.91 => 20.2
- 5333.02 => 20.3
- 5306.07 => 21.8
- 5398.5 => 20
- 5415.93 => 21.1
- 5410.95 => 20.3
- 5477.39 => 20.1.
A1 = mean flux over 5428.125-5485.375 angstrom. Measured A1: 20.8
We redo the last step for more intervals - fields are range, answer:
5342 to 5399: 21.1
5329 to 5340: 20.4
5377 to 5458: 20.9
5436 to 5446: 21.4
